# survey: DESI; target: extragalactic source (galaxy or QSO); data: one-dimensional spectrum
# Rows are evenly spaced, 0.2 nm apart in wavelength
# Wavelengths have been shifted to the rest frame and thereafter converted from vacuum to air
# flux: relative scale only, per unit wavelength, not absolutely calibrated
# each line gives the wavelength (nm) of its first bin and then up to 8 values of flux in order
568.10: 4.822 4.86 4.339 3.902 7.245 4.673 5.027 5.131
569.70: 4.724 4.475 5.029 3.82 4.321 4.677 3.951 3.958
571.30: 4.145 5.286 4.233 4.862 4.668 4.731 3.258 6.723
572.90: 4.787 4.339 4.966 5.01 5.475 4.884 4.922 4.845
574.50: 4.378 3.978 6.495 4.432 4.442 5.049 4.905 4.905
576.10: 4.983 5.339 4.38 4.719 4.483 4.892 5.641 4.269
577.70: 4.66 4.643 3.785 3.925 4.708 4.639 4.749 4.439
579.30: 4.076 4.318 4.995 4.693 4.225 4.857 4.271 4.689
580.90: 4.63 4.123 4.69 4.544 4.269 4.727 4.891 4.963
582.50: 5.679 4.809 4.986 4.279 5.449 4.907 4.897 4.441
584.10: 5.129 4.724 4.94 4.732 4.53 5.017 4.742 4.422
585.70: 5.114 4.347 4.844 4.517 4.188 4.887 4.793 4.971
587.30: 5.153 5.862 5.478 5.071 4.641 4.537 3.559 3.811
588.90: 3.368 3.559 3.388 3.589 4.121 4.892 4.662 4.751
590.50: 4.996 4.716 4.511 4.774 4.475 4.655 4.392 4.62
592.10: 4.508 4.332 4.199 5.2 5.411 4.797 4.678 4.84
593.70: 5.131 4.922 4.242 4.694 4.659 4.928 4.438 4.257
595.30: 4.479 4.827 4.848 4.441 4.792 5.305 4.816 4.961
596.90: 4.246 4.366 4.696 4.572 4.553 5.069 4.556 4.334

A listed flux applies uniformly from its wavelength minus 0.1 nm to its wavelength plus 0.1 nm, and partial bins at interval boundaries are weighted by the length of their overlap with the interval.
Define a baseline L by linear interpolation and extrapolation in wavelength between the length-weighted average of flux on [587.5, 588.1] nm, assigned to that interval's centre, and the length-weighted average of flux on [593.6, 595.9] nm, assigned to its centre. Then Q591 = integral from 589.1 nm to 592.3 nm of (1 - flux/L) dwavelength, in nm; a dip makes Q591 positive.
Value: 0.37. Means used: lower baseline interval 5.27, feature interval 4.44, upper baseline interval 4.66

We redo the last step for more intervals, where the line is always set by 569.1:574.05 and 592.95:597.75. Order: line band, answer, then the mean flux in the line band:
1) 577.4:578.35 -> 0.084 nm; 4.27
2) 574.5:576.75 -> -0.080 nm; 4.86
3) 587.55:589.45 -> 0.205 nm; 4.19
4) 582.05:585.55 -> -0.132 nm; 4.87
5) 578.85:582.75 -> 0.053 nm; 4.63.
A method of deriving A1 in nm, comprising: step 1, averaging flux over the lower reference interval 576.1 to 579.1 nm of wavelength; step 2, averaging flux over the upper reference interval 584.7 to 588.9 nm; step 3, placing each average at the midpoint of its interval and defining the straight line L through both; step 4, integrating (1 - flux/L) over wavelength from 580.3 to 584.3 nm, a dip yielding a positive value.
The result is -0.08 nm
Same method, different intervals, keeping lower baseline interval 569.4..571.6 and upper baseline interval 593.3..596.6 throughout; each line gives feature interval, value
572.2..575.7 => -0.26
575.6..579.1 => -0.09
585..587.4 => -0.05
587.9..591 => 0.29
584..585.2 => -0.06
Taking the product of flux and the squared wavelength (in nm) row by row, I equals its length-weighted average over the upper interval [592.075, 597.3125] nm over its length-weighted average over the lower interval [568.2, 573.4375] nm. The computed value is 1.09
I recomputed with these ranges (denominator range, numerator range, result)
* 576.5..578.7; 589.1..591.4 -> 1.01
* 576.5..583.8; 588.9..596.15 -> 1.02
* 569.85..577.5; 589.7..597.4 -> 1.06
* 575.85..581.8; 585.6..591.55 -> 1.02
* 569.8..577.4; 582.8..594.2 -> 1.03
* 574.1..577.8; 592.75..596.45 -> 1.05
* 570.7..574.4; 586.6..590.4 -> 1.00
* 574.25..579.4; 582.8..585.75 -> 1.06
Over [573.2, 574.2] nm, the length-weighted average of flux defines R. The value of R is 5.05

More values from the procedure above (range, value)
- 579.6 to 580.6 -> 4.61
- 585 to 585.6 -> 4.73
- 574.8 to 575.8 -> 5.06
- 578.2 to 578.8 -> 4.42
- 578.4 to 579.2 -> 4.63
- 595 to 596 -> 4.57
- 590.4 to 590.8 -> 4.86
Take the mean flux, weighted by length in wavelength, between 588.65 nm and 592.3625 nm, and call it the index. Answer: 4.33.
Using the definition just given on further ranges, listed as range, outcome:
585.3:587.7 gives 4.85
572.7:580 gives 4.75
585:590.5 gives 4.54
